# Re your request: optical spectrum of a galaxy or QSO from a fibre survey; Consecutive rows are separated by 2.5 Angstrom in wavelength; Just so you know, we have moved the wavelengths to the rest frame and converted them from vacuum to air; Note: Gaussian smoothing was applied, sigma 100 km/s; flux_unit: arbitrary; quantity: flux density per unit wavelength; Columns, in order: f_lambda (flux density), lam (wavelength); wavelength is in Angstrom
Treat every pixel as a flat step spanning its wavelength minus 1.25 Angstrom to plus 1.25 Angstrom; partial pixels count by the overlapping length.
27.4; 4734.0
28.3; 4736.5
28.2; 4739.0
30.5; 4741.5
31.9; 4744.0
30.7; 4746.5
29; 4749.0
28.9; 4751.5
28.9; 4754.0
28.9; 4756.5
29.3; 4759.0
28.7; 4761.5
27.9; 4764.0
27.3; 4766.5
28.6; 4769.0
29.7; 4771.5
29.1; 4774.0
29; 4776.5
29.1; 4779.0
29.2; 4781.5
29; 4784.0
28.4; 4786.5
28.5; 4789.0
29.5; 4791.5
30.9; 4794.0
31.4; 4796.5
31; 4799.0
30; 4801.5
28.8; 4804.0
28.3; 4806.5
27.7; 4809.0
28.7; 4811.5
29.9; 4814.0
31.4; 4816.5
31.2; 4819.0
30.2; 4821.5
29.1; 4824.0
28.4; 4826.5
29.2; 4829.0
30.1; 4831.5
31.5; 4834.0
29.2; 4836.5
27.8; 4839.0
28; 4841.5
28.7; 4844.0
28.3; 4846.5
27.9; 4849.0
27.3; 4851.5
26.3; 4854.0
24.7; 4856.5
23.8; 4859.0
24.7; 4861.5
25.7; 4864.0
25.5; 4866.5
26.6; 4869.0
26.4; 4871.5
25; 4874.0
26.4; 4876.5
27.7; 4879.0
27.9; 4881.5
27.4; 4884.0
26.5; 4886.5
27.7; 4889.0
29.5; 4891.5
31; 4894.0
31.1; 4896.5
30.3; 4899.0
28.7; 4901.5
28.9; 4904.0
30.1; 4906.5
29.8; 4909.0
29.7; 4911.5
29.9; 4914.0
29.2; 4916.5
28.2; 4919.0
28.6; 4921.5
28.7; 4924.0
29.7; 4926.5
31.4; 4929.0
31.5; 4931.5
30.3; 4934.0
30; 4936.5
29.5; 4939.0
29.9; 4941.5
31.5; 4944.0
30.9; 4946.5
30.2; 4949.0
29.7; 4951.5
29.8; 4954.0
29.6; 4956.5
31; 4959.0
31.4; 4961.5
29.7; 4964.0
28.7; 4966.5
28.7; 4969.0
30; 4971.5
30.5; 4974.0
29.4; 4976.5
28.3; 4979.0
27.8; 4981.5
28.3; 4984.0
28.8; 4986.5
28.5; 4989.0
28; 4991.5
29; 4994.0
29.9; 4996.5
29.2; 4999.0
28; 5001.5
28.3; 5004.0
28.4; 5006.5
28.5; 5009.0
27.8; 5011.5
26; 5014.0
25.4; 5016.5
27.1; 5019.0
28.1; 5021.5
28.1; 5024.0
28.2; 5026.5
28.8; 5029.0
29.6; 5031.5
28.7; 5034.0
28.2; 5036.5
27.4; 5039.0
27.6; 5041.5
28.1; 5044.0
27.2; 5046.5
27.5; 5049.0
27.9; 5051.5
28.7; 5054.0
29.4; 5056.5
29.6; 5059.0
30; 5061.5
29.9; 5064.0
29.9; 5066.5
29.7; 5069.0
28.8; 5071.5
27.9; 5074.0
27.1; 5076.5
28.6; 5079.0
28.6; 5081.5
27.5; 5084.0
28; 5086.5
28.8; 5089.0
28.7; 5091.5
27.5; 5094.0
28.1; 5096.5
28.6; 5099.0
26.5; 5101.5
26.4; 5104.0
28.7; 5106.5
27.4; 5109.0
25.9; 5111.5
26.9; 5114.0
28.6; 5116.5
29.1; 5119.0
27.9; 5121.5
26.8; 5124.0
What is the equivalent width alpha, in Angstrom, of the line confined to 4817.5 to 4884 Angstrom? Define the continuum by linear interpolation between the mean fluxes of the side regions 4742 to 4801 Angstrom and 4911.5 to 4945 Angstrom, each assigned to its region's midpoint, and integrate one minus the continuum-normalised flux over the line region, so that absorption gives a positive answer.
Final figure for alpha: 4.5 Angstrom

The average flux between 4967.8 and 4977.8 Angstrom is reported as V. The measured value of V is 29.6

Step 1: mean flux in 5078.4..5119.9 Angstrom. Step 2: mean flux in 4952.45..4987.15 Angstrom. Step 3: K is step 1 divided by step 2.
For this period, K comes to 0.95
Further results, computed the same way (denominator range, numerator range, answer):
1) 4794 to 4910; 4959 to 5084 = 1.01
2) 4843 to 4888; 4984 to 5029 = 1.06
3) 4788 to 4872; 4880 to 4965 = 1.04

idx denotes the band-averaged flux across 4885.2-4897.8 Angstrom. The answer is 29.2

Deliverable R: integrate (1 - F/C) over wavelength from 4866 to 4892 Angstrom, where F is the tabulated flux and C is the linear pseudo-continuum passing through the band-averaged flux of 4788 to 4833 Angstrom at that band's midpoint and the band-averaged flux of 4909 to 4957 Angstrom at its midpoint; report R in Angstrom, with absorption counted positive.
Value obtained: 2.5 Angstrom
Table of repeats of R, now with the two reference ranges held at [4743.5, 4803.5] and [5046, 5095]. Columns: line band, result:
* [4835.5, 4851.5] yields 0.5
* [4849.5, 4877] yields 3.2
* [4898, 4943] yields -1.1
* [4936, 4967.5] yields -1.4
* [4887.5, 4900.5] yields -0.4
